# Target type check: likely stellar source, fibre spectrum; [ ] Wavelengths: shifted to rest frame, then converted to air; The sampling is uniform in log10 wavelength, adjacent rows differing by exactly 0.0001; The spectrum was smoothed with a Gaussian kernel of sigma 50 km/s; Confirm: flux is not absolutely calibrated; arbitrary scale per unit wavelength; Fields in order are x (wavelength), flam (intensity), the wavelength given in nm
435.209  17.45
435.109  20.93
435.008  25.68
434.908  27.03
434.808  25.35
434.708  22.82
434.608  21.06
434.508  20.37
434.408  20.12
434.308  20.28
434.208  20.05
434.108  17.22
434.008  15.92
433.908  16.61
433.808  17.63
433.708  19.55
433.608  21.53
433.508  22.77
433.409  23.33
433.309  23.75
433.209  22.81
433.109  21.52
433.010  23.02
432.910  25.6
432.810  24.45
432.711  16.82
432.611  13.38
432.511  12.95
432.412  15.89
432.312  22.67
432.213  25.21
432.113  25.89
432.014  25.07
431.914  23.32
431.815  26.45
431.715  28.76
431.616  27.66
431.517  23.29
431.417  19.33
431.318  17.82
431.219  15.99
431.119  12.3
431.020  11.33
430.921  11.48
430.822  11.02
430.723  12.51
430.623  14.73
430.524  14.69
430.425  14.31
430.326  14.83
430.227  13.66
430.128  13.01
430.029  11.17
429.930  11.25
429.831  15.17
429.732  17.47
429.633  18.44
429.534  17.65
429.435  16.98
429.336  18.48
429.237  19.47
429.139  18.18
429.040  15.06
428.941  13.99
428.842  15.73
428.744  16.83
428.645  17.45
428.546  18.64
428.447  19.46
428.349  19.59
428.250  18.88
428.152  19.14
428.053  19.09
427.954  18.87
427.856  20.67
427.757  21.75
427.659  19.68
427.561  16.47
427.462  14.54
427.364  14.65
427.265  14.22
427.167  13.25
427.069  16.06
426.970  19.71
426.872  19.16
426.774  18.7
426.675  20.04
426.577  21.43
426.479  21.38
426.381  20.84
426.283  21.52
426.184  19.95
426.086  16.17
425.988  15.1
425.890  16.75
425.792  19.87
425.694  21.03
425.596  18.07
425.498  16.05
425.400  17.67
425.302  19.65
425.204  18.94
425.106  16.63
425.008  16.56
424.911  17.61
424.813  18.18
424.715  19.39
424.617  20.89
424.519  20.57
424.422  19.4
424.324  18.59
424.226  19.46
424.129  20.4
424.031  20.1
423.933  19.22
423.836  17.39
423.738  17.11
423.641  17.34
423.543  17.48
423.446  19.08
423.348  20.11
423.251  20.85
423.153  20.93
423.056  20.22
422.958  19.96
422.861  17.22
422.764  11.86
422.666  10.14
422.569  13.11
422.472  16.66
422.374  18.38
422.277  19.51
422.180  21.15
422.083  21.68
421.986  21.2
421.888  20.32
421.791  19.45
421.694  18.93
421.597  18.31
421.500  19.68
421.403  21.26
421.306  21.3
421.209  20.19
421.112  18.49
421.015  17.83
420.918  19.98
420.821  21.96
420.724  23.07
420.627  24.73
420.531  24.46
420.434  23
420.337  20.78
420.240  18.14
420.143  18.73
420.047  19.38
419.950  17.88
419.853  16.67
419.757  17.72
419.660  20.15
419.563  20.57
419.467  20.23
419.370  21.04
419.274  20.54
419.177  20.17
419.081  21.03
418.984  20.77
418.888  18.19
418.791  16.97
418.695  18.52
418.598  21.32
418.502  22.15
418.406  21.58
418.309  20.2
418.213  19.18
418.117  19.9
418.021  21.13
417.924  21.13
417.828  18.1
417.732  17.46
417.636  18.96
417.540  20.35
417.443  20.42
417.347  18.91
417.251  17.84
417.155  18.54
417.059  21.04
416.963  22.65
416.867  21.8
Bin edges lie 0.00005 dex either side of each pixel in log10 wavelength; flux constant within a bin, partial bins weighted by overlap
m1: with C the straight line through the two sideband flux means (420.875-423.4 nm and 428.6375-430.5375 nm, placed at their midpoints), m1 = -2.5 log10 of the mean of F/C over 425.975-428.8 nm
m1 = -0.11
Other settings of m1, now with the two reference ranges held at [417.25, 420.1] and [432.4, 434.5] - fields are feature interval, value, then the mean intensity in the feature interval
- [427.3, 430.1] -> 0.15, 17.3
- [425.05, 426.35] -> 0.08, 18.3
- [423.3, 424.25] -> 0.05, 18.8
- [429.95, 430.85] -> 0.43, 13.3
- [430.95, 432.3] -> -0.09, 21.6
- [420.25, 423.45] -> 0.01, 19.6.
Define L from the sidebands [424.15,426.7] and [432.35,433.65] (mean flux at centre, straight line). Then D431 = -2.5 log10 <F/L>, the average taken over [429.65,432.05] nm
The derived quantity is 0.19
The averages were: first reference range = 18.9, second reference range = 20.6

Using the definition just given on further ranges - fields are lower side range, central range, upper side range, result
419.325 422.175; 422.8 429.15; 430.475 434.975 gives 0.10 mag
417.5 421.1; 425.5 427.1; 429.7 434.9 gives 0.03 mag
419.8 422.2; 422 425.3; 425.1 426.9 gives 0.07 mag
